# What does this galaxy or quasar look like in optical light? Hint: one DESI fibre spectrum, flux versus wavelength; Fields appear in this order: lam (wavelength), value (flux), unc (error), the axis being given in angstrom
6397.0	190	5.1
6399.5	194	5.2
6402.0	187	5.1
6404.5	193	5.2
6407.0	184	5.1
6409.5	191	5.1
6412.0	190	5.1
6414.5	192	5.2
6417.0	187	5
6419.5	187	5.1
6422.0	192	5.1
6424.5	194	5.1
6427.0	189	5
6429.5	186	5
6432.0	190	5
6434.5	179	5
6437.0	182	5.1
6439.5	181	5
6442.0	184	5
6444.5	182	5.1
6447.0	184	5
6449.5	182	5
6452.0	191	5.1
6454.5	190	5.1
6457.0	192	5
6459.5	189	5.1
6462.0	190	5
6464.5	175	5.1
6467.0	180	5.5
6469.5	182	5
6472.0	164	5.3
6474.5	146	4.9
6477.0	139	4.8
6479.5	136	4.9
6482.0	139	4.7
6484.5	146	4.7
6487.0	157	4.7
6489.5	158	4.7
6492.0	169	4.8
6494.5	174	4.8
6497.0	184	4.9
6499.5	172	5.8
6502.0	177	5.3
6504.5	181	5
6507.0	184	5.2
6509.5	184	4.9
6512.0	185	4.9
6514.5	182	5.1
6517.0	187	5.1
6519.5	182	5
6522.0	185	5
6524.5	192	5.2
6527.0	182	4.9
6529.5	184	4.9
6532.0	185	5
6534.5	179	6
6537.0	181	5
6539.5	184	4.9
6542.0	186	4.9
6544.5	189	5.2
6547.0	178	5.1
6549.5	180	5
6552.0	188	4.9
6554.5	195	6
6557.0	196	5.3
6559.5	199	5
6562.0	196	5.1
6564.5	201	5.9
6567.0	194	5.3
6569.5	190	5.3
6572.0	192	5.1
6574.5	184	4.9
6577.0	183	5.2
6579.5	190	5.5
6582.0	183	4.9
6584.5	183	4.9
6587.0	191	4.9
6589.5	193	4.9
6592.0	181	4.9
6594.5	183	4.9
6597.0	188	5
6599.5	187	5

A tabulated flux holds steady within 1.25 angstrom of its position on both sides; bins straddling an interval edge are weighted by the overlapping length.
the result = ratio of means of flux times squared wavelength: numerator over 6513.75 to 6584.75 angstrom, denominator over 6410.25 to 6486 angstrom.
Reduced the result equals 1.09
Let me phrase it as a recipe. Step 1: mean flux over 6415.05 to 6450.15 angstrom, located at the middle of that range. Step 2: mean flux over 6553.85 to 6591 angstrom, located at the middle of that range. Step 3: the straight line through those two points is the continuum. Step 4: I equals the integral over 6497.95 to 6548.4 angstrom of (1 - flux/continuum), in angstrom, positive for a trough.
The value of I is 1.70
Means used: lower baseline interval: 186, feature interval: 183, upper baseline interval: 191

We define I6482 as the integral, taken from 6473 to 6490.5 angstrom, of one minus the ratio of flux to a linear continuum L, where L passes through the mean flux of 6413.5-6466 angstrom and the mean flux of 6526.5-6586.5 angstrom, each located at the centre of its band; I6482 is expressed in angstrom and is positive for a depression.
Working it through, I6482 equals 3.8 angstrom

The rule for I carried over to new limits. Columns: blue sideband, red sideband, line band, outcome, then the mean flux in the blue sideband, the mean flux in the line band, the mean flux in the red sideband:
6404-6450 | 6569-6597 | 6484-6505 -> 2.0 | 187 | 169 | 187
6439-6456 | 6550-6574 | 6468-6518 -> 5.7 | 185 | 167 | 194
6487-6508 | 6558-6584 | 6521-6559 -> -0.4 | 174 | 186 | 191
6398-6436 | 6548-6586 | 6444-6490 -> 4.8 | 189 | 170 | 190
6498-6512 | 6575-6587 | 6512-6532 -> -0.4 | 180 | 185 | 185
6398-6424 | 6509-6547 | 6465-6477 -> 1.4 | 190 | 165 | 184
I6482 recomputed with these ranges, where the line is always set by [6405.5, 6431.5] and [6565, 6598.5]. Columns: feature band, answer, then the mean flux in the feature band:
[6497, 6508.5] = 0.6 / 179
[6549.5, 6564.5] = -0.5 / 194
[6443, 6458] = 0.2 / 187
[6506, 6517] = 0.2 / 184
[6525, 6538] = 0.4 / 183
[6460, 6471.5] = 0.5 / 181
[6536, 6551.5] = 0.4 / 183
